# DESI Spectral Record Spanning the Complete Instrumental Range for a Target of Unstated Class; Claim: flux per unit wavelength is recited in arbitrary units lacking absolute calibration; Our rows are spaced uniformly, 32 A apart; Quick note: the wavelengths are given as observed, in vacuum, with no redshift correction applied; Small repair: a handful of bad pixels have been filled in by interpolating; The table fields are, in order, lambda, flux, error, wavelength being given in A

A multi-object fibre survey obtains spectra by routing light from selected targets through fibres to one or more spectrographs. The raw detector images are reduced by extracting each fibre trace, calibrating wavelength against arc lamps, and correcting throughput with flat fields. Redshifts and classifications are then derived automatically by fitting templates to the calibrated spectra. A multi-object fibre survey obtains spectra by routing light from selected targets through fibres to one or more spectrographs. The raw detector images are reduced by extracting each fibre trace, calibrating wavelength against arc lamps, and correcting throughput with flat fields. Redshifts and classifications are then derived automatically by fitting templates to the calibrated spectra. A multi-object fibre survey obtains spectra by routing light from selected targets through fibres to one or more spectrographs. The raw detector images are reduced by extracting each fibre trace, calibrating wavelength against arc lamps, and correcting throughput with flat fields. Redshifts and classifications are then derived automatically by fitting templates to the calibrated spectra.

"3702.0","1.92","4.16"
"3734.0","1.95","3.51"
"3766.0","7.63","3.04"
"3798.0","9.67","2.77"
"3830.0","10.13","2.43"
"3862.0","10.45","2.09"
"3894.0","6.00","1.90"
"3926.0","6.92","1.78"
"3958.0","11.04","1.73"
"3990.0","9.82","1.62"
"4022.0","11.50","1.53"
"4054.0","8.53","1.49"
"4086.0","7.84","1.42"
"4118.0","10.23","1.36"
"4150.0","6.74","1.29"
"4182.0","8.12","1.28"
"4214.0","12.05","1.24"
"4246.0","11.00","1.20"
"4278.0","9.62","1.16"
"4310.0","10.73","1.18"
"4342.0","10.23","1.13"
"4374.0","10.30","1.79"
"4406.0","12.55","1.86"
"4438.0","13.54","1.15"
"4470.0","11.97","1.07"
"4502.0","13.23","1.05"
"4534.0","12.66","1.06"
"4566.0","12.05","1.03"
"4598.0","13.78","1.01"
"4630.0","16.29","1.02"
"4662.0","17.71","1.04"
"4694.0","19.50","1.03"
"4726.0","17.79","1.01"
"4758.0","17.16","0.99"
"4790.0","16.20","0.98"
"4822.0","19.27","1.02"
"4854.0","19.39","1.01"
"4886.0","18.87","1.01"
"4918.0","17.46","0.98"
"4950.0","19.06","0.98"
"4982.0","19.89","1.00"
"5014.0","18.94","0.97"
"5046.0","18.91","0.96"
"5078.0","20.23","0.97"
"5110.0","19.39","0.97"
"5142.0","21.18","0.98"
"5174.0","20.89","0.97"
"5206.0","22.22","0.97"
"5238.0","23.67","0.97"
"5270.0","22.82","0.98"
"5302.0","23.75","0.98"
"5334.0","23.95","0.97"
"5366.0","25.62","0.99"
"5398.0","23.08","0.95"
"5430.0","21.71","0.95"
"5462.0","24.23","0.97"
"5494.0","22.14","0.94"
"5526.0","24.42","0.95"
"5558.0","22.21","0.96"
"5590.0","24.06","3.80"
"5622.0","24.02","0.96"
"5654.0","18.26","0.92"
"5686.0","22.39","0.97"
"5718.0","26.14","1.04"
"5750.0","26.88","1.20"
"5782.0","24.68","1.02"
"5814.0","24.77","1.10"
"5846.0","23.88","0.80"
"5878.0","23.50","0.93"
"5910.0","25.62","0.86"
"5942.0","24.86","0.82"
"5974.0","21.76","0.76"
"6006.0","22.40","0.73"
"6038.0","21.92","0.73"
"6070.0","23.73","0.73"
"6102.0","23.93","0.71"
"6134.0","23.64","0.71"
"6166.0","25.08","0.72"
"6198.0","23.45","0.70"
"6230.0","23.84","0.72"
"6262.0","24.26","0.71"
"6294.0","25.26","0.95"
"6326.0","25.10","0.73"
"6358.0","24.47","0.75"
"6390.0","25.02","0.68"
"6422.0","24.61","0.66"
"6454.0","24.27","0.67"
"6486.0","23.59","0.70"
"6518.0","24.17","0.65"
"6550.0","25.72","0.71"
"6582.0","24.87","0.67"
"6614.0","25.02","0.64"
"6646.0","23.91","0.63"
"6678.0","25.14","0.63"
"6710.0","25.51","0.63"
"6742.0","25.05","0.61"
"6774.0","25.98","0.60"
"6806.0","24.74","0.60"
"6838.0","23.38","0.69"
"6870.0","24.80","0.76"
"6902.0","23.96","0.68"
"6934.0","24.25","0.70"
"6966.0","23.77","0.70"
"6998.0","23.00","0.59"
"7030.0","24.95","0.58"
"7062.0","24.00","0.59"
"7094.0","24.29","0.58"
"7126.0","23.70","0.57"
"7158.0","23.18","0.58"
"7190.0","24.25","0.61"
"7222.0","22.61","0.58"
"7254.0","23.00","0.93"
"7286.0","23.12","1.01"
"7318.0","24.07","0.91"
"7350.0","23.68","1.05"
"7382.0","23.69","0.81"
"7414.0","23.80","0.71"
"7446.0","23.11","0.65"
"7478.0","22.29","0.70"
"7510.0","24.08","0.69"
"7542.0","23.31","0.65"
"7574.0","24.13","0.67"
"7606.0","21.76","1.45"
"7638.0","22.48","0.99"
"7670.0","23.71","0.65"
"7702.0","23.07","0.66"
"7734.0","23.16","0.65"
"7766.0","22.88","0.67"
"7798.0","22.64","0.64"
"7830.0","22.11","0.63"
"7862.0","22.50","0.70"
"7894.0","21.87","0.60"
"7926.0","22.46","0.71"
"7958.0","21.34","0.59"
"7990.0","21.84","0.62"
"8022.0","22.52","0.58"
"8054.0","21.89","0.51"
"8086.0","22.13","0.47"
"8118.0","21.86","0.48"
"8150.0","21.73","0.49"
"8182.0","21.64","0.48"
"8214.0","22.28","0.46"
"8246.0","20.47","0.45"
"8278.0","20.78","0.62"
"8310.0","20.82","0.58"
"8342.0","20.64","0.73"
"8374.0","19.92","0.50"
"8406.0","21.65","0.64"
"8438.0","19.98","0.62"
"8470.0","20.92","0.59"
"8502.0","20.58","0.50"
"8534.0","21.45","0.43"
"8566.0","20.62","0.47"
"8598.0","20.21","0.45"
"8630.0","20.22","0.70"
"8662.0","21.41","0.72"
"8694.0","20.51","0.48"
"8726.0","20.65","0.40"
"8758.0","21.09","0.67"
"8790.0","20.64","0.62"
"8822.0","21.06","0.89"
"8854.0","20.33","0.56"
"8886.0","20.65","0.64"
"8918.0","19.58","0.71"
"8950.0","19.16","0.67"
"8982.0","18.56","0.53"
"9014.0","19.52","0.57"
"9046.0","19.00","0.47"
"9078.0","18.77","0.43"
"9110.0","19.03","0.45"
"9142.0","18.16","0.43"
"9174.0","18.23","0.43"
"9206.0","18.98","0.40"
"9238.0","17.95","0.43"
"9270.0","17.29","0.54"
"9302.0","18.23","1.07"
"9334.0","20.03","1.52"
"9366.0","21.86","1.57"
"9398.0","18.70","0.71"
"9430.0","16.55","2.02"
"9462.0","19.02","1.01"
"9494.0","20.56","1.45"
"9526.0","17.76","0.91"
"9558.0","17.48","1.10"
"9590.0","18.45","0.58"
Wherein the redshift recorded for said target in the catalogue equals 0.16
